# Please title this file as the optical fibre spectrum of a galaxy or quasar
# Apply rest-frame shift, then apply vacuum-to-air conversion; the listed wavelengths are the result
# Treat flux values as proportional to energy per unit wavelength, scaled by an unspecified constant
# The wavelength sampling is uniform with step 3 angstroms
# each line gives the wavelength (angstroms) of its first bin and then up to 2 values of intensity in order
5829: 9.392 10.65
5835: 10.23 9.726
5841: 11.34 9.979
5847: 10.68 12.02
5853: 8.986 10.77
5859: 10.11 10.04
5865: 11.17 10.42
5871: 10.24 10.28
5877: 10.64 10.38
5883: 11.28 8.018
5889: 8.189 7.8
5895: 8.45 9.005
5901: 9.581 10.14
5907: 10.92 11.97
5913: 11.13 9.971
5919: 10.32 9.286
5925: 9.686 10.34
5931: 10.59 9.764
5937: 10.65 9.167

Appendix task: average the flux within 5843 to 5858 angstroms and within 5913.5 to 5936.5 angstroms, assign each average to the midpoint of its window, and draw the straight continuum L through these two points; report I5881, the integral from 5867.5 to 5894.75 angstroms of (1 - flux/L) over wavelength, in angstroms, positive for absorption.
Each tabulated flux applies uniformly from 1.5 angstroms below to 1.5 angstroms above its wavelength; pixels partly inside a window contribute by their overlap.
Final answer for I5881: 1.9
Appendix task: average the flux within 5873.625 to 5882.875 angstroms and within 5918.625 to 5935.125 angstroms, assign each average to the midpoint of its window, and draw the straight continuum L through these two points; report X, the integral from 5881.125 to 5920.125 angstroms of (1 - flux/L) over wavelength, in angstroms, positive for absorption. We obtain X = 2.0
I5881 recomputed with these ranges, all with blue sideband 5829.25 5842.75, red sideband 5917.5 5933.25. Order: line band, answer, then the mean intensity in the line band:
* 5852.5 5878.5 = -0.2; 10.3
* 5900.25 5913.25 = -0.9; 10.8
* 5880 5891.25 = 1.1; 9.23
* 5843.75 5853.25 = -0.3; 10.7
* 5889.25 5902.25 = 1.9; 8.64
